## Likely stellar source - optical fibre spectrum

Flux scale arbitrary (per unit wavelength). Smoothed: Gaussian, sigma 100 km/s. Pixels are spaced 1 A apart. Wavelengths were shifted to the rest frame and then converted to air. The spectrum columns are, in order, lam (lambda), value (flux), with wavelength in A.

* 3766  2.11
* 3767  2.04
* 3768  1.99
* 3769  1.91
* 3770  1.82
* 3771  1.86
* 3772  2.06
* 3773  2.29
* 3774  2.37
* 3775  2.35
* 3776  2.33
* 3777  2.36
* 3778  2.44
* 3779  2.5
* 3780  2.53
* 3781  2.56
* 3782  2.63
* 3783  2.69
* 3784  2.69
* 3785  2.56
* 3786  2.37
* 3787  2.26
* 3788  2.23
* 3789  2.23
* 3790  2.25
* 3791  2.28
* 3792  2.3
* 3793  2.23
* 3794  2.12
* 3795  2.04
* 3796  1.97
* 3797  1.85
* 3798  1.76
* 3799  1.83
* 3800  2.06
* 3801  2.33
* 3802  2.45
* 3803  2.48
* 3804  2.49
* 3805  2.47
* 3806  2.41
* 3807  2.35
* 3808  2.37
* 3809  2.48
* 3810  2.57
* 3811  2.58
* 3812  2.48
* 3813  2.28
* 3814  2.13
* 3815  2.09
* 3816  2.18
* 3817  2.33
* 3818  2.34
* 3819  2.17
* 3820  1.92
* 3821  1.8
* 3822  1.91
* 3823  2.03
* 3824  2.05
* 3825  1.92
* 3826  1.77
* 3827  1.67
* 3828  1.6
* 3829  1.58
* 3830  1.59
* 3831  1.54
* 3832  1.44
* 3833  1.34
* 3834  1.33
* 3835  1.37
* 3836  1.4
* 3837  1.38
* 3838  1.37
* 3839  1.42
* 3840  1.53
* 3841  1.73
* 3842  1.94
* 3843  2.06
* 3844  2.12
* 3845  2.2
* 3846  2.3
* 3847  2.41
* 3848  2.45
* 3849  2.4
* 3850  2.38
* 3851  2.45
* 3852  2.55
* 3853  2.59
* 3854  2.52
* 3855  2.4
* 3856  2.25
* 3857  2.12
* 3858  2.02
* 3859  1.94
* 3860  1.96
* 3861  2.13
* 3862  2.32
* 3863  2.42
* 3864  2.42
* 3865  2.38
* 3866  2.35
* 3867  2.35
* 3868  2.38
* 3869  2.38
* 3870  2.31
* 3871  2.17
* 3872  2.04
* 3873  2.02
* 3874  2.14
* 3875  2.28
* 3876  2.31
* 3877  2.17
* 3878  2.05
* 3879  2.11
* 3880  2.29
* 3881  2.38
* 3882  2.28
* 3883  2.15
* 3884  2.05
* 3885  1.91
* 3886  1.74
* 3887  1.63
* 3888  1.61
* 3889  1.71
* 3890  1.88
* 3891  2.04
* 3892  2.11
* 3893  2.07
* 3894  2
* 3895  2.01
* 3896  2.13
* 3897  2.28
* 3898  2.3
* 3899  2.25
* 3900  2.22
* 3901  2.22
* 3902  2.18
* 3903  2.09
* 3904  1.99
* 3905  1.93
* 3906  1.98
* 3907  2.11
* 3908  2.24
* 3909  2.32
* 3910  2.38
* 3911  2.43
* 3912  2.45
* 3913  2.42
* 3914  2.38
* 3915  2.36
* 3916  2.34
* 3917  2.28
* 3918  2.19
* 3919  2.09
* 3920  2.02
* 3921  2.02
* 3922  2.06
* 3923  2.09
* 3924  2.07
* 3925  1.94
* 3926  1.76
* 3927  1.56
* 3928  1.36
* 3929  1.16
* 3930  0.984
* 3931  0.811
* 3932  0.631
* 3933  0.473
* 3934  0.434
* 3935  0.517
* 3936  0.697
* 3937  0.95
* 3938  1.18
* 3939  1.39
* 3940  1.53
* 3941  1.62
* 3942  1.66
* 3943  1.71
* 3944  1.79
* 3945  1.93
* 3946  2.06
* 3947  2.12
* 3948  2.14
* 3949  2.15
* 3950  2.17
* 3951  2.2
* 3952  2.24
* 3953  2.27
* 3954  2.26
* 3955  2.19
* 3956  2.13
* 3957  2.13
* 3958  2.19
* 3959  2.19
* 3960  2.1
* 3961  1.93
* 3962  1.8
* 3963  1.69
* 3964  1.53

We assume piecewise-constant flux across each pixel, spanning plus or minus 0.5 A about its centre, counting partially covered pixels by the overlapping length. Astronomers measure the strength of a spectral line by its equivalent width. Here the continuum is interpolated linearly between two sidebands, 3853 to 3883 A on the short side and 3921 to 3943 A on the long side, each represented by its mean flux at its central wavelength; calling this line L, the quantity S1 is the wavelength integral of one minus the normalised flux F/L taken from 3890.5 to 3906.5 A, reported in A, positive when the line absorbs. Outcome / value -2.84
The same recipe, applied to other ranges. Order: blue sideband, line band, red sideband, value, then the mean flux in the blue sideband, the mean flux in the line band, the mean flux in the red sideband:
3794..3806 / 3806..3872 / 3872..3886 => 2.5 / 2.17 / 2.07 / 2.15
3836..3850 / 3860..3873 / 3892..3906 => -1.7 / 1.94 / 2.28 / 2.12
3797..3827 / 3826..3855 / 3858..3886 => 4.1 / 2.19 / 1.89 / 2.2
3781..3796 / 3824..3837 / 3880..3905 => 3.9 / 2.34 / 1.56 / 2.05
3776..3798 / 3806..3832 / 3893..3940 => 1.6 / 2.32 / 2.06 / 1.82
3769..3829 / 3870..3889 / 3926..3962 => -1.8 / 2.22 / 2.07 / 1.63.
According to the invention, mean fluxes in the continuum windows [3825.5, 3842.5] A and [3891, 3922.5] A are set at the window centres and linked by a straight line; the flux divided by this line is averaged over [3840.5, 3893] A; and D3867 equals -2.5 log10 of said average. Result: -0.20 mag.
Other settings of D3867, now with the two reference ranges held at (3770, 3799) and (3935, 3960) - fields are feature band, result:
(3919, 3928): -0.003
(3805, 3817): -0.074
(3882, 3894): 0.046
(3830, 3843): 0.378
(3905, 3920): -0.168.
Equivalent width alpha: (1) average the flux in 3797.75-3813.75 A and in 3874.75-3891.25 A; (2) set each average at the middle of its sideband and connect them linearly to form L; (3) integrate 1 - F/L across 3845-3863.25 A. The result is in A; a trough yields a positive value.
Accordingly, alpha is -1.4 A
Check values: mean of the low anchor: 2.34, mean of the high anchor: 2.03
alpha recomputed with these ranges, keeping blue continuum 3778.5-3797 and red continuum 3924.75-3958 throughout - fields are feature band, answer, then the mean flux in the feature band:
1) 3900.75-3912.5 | -2.9 A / 2.19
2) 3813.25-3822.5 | 0.4 A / 2.1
